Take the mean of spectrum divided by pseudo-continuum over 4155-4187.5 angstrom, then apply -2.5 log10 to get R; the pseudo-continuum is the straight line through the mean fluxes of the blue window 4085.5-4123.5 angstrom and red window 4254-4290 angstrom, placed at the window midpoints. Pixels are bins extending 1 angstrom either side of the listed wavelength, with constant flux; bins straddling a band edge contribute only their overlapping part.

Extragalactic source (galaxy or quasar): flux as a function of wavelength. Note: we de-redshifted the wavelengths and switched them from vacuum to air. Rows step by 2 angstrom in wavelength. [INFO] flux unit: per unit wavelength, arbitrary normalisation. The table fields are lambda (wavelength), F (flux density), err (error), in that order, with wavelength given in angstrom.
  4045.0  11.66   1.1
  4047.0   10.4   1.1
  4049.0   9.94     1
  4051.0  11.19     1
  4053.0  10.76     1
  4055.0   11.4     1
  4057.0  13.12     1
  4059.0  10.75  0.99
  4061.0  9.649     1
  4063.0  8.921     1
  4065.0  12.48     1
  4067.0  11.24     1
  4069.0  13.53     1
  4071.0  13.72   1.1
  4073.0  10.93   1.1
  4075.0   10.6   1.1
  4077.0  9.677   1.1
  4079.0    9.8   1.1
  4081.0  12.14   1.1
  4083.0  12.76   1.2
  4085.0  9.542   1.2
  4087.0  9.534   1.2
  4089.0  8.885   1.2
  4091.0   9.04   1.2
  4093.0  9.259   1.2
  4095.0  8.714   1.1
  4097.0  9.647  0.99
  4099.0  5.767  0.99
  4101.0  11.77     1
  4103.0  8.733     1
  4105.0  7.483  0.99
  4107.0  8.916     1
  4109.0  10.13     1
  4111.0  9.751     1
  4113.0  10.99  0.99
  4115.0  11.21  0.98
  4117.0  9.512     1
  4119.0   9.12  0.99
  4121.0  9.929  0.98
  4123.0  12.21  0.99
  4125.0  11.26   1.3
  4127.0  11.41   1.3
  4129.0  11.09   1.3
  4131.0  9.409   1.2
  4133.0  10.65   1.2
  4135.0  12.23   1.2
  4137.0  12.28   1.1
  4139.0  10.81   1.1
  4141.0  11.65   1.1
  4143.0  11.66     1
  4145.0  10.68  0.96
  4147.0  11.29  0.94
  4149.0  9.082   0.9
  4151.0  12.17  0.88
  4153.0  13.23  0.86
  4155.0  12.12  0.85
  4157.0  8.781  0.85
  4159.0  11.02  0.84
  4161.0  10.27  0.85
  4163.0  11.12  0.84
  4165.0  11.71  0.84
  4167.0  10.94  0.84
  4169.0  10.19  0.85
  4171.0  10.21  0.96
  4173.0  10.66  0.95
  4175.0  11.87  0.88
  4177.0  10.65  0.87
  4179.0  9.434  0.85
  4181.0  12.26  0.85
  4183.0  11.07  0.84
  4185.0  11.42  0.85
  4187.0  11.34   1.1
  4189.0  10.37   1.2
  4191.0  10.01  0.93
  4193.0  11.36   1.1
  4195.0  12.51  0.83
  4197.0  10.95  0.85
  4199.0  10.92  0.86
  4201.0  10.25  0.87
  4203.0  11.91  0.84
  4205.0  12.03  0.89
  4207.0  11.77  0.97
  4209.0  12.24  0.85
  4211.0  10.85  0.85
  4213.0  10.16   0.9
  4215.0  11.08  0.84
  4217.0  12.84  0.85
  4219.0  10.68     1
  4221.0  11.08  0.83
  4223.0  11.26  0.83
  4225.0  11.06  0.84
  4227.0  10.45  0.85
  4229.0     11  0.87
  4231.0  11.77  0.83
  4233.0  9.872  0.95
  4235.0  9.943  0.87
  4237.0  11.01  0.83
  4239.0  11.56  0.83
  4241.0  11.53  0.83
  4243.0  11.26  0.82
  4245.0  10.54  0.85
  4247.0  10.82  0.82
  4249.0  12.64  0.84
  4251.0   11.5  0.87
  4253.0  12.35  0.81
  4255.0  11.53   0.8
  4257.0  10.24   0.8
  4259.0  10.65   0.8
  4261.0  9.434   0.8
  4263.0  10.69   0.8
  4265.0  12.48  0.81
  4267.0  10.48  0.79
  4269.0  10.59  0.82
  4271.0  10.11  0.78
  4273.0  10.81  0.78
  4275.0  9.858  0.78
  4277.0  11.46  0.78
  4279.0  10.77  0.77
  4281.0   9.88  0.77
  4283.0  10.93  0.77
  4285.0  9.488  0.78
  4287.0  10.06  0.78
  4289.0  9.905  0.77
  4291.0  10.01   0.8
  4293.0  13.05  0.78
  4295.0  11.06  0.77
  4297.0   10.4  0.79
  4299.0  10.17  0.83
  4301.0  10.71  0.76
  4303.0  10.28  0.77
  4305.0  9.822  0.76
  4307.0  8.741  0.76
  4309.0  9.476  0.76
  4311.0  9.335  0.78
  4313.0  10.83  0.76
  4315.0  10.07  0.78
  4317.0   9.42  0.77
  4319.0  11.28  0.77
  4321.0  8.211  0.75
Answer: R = -0.10 mag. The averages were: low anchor 9.47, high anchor 10.5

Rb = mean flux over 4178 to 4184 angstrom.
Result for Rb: 10.9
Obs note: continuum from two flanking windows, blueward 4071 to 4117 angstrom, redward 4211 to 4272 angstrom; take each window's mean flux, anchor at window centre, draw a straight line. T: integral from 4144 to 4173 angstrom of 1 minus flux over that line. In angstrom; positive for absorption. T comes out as -1.5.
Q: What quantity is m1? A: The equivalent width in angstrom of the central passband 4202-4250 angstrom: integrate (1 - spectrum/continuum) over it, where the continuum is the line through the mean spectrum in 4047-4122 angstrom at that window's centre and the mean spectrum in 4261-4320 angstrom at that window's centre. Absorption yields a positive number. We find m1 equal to -4.0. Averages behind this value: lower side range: 10.3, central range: 11.2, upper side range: 10.4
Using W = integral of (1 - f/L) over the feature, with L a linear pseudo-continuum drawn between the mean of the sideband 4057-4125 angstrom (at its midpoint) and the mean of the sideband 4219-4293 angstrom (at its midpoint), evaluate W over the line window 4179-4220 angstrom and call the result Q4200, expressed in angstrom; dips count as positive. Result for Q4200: -2.4 angstrom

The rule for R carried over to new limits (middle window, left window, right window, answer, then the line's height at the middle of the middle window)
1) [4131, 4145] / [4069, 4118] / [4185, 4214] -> -0.08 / 10.5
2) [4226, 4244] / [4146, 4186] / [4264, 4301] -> -0.02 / 10.8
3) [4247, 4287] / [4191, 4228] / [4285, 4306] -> -0.01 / 10.8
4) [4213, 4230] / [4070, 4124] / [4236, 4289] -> -0.05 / 10.6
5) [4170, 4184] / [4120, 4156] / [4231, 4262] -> 0.03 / 11.2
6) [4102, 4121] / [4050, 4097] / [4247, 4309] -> 0.13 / 10.7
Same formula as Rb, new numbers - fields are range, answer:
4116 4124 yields 10.2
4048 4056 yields 10.8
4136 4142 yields 11.6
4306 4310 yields 9.11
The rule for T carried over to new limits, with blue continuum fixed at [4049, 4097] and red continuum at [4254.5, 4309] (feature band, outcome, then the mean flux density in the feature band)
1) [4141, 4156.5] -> -1.10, 11.4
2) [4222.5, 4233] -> -0.44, 11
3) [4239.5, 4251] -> -0.94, 11.4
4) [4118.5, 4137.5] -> -0.56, 11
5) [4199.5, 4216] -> -1.11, 11.3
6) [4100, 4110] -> 1.20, 9.41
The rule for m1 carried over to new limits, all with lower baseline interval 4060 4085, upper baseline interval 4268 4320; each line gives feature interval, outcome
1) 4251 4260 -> -0.6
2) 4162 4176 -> -0.2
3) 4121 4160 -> -0.8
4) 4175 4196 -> -0.6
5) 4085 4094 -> 1.6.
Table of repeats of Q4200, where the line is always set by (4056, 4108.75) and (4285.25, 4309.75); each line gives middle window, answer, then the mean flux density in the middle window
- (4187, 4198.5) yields -0.9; 11.1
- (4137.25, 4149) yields -1.0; 11.1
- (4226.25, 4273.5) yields -3.2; 11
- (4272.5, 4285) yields -0.3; 10.5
